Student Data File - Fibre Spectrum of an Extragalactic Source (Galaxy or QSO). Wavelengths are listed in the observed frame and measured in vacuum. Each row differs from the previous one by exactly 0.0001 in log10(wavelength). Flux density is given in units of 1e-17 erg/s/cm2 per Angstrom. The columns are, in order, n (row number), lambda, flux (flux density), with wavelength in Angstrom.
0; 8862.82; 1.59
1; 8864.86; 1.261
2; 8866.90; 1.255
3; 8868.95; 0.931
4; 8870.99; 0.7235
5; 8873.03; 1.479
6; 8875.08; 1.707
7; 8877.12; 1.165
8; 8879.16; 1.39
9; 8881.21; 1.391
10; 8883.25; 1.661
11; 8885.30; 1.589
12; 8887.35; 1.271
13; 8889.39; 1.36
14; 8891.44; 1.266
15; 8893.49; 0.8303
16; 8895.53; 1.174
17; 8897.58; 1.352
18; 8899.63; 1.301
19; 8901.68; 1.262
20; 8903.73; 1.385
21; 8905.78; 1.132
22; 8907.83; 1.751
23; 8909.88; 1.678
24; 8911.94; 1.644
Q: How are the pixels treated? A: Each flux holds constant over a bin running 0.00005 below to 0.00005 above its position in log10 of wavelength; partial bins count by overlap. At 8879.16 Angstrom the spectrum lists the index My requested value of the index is 1.39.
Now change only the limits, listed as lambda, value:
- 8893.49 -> 0.8303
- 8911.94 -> 1.644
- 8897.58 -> 1.352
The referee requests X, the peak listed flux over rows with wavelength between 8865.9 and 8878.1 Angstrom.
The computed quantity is 1.707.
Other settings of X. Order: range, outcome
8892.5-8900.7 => 1.352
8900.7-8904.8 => 1.385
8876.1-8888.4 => 1.661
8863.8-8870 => 1.261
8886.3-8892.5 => 1.36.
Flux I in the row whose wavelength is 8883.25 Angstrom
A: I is 1.661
